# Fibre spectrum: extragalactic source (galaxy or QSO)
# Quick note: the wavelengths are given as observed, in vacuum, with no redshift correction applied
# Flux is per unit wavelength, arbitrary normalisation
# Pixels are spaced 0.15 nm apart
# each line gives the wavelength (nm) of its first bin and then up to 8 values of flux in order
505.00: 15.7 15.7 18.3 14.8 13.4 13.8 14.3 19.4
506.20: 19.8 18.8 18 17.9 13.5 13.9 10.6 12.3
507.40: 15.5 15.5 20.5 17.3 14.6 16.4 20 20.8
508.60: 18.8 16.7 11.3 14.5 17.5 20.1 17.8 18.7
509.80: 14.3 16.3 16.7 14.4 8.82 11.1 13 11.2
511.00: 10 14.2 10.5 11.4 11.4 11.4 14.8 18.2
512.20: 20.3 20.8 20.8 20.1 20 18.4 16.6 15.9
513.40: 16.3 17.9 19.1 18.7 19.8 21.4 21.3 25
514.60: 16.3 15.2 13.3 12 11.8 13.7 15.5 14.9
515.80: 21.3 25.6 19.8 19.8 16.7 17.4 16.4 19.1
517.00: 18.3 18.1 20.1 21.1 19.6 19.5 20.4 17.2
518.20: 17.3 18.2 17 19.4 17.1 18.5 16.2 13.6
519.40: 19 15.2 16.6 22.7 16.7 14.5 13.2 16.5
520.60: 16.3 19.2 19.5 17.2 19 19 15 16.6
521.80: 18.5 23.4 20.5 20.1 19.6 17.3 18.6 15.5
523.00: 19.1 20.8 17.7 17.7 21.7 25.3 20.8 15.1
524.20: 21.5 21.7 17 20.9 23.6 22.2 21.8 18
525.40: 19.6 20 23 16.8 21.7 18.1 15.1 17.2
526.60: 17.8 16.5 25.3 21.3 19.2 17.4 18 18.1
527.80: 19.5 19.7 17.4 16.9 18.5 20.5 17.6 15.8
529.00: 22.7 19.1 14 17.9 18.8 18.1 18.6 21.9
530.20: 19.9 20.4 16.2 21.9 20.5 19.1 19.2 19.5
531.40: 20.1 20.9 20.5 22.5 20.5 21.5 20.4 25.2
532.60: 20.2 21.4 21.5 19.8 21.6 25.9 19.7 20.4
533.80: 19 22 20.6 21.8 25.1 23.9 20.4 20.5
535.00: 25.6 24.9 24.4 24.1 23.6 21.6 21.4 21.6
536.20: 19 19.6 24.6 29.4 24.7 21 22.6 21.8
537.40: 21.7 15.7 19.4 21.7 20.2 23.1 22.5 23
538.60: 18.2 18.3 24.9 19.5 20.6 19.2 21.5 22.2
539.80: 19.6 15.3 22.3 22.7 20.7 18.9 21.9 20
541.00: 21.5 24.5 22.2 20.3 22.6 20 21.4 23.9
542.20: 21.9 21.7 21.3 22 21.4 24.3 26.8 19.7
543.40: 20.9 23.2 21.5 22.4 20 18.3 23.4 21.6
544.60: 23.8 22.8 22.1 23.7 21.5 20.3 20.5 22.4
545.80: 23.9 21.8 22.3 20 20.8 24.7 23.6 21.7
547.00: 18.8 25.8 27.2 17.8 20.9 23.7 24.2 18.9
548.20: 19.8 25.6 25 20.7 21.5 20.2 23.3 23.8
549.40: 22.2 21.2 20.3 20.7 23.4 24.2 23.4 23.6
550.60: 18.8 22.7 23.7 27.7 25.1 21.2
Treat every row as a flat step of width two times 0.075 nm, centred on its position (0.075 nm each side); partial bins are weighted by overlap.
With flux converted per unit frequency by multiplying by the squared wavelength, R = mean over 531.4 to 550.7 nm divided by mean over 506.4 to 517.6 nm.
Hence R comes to 1.47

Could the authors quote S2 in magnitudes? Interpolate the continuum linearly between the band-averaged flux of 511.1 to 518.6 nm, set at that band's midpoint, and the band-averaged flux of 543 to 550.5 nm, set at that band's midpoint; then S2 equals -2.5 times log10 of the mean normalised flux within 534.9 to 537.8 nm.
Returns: -0.09 mag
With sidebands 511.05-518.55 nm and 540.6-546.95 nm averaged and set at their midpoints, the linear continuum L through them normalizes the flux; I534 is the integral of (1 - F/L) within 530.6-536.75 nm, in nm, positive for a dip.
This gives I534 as -0.42 nm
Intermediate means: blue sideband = 17.6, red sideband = 22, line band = 21.9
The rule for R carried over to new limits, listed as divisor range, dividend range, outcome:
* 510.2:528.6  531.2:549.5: 1.31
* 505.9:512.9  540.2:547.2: 1.58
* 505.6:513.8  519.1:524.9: 1.22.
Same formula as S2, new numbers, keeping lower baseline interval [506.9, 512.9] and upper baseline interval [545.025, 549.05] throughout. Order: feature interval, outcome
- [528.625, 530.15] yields 0.03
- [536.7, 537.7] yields -0.05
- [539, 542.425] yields 0.00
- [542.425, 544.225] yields -0.02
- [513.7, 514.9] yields -0.18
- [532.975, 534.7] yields -0.10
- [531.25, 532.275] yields -0.08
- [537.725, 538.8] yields -0.02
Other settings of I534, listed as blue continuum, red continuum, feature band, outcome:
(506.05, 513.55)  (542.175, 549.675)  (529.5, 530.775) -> 0.00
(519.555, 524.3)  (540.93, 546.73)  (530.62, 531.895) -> -0.02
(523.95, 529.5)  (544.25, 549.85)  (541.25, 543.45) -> -0.06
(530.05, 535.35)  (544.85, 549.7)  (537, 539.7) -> 0.10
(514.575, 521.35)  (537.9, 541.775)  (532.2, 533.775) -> -0.13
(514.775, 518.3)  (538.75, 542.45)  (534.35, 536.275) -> -0.22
